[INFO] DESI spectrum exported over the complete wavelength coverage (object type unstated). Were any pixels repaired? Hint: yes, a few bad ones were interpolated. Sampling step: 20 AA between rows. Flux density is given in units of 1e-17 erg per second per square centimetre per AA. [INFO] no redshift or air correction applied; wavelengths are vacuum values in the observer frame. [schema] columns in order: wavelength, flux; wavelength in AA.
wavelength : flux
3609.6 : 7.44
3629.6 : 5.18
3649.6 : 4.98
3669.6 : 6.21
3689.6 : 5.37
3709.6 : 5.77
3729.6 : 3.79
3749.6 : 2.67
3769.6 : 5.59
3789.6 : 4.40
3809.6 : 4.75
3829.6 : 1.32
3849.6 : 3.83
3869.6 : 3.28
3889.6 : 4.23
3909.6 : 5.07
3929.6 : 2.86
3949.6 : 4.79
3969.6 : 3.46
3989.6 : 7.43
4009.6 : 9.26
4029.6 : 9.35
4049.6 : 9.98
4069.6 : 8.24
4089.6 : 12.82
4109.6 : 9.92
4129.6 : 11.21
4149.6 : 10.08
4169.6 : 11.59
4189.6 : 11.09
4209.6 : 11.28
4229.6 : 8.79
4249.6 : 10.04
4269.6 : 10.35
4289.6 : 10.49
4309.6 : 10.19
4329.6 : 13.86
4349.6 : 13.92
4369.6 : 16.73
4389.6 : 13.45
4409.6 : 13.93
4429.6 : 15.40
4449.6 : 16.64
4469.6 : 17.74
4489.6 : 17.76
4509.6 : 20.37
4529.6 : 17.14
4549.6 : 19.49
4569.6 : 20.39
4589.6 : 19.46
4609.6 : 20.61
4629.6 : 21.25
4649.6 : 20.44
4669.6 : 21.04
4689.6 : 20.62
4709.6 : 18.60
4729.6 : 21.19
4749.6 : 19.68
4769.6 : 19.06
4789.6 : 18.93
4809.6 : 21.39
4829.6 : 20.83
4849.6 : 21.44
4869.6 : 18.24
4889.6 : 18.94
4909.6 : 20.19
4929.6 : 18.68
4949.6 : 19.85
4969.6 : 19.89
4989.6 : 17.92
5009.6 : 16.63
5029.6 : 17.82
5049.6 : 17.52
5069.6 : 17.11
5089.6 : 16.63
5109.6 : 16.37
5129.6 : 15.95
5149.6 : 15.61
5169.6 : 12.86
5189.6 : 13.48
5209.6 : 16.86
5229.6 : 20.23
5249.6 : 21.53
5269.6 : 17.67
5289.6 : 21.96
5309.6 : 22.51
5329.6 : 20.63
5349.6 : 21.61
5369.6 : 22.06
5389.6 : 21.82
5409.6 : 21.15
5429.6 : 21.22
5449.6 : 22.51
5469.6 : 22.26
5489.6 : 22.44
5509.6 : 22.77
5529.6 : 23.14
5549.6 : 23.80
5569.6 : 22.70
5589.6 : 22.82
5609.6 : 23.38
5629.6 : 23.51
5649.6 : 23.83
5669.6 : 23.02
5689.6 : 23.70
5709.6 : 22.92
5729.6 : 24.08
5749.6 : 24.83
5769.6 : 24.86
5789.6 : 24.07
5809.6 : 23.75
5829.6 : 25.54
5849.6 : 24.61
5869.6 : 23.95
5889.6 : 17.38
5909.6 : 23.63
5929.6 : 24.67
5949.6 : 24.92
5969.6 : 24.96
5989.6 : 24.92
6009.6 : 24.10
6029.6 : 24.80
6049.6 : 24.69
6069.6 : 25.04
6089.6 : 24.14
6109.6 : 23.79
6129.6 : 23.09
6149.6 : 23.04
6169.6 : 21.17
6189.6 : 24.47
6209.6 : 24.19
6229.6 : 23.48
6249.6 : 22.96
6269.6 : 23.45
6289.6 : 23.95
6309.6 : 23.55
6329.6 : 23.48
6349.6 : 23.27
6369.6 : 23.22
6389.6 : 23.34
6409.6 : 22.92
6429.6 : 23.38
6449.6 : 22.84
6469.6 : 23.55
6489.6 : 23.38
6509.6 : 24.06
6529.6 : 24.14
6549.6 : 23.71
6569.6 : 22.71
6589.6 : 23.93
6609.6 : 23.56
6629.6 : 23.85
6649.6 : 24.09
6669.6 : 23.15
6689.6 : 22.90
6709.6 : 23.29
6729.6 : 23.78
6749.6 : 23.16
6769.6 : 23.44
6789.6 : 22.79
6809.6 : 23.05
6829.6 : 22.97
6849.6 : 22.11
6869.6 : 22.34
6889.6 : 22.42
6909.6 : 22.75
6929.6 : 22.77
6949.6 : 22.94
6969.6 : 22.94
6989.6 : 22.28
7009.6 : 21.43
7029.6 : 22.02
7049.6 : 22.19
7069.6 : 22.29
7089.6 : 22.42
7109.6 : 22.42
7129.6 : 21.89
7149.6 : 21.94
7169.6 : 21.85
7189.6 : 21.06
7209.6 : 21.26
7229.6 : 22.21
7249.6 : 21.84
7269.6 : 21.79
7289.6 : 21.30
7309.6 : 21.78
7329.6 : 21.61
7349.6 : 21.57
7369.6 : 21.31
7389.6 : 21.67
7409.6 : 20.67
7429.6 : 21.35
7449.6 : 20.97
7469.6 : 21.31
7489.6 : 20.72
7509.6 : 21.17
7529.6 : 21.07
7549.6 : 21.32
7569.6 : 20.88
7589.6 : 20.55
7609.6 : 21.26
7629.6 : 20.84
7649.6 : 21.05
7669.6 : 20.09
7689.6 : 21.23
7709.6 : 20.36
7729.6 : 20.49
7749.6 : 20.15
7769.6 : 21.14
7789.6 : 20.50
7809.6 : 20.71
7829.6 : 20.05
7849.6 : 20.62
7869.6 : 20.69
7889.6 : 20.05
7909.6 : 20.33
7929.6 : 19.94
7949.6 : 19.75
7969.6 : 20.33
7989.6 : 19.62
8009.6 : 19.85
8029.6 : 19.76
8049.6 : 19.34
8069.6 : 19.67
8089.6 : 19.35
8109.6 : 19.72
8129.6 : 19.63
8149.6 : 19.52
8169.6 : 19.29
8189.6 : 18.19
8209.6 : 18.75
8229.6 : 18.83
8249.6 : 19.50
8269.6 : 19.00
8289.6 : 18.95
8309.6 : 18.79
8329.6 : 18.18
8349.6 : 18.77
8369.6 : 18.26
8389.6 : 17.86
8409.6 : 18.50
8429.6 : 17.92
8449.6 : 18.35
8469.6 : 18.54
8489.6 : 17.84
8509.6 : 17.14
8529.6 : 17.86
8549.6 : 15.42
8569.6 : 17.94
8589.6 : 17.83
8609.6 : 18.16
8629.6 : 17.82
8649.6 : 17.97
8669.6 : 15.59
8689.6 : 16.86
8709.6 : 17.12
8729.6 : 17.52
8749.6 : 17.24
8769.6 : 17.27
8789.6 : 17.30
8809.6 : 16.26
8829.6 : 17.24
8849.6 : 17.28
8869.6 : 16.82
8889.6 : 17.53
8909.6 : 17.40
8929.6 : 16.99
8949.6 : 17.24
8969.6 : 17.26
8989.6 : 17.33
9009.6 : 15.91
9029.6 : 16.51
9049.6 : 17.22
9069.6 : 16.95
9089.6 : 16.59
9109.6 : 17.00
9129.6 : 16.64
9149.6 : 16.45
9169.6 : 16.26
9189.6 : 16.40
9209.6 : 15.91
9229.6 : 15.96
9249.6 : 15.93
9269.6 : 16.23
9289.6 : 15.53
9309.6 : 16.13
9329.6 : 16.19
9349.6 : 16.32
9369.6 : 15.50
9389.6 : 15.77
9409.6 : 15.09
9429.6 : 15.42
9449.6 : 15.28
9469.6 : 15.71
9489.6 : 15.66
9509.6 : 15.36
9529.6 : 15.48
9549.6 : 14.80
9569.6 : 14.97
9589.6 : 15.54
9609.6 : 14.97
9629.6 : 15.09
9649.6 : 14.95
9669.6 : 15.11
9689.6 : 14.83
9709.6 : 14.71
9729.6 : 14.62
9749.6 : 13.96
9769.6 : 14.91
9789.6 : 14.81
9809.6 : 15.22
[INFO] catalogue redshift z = 0.000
